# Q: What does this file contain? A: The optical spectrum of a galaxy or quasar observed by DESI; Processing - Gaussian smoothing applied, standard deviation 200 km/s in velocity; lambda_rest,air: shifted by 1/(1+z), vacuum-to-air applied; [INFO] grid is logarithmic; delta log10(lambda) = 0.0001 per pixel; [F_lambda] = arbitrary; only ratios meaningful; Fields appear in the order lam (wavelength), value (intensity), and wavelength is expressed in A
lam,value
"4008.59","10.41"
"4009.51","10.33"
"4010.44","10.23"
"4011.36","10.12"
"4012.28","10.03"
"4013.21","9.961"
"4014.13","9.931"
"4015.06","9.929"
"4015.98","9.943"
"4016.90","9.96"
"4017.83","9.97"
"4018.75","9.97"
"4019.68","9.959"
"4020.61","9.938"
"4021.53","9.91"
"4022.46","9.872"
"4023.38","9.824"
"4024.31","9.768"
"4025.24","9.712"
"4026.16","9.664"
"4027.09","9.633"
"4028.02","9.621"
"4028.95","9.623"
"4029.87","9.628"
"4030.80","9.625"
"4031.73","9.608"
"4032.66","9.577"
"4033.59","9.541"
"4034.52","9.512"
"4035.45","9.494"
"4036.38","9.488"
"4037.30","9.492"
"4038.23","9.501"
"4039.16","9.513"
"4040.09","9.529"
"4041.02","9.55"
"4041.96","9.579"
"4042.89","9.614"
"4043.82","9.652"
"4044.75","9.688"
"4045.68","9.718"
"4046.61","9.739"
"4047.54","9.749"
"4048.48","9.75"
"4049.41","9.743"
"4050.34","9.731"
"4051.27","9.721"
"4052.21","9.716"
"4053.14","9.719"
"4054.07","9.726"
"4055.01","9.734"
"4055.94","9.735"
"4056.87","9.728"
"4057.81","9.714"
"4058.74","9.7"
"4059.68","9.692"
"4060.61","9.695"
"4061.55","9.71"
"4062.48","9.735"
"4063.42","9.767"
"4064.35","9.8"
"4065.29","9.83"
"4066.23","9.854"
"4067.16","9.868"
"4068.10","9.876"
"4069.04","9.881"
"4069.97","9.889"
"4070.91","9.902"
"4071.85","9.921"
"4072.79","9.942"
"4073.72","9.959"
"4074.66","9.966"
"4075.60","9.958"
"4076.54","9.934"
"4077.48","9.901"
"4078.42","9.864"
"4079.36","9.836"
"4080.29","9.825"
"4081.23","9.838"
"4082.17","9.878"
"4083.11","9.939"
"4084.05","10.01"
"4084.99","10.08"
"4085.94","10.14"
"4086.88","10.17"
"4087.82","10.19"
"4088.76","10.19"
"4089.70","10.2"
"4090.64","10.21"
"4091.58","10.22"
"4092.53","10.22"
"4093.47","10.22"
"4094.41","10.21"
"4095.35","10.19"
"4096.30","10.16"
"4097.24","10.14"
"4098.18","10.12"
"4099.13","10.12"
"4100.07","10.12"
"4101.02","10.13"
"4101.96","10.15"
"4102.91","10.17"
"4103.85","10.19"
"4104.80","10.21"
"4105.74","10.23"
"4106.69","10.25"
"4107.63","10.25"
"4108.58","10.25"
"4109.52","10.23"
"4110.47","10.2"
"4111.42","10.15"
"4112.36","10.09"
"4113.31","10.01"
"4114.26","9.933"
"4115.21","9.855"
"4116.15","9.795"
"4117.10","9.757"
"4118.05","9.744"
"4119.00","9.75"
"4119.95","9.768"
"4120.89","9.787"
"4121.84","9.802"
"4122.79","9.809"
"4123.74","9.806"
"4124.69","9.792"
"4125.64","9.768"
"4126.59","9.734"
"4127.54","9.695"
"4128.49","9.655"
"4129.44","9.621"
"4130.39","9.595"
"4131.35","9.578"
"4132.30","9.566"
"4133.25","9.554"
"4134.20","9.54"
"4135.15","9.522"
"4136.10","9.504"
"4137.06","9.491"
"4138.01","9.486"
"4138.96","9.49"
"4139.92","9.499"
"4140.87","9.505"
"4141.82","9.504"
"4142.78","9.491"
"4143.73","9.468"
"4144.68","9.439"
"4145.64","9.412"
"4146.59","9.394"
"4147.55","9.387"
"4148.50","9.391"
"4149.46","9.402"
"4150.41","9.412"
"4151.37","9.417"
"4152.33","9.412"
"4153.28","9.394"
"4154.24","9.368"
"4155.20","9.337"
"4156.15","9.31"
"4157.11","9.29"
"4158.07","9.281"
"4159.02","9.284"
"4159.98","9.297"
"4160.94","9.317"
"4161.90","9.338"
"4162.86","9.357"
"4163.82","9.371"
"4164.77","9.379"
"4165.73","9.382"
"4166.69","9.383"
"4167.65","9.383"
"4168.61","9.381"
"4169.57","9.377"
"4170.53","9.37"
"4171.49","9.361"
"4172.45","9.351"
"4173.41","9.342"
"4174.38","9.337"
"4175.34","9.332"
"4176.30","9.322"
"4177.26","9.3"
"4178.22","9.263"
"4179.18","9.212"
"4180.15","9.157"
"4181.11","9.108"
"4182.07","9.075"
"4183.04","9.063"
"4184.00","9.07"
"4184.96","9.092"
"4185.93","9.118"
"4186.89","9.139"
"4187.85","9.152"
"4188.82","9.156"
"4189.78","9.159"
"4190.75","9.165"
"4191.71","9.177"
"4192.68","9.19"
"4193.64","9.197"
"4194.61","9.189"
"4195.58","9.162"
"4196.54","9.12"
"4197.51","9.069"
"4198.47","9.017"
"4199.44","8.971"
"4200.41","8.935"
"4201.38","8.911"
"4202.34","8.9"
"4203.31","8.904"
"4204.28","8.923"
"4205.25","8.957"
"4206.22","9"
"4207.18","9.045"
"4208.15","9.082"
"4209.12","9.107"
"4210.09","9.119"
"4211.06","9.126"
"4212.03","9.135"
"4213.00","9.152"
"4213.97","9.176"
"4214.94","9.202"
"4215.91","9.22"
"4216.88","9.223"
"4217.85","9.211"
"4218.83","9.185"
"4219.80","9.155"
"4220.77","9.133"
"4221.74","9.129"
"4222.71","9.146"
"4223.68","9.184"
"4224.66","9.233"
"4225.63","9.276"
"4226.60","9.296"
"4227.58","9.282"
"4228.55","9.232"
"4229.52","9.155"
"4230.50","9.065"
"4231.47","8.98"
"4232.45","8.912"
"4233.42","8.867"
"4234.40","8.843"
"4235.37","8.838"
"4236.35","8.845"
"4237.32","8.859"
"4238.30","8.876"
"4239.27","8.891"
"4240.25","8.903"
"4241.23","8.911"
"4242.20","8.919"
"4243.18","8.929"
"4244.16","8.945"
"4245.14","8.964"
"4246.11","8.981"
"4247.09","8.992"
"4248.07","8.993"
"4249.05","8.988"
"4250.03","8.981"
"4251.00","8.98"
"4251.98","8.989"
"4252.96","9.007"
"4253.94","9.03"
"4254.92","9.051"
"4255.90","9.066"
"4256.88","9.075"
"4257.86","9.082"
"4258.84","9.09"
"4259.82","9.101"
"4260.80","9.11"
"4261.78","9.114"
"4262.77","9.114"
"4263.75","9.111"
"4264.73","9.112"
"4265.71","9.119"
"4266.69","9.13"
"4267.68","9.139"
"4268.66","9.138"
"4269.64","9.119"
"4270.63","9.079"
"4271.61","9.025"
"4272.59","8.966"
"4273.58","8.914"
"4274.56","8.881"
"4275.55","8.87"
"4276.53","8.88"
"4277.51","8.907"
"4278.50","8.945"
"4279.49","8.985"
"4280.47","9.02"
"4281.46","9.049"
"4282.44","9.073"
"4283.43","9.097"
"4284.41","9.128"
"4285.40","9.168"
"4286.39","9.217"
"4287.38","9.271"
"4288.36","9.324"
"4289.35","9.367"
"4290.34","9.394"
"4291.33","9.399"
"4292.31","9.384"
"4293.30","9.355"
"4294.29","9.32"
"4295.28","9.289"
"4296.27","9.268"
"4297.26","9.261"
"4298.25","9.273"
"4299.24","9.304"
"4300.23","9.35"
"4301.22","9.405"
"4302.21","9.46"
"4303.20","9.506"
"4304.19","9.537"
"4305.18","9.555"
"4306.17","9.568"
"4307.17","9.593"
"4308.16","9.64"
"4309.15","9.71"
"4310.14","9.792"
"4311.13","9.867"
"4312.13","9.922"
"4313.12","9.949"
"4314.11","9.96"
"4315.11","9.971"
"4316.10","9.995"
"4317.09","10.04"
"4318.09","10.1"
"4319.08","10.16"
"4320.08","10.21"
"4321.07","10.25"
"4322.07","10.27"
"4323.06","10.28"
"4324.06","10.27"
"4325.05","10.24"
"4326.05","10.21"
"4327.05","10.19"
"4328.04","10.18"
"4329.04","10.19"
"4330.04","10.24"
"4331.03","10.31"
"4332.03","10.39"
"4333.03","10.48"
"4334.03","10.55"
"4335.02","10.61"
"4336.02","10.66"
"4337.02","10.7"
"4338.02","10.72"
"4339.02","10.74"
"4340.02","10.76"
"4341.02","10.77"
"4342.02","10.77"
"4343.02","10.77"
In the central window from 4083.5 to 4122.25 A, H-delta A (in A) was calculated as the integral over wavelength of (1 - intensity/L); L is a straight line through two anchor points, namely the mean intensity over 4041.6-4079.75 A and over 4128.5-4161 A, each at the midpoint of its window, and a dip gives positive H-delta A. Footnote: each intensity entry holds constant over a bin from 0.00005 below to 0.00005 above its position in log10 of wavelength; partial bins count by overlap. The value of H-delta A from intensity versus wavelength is -1.91 A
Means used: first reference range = 9.79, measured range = 10.1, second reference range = 9.44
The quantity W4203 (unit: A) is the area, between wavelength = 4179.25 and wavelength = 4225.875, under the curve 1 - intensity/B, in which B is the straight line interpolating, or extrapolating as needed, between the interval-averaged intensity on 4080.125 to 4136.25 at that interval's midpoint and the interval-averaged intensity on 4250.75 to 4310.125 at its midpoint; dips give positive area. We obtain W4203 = 2.1 A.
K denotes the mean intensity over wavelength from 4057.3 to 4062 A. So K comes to 9.69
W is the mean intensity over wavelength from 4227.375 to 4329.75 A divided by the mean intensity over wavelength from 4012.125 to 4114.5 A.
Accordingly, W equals 0.9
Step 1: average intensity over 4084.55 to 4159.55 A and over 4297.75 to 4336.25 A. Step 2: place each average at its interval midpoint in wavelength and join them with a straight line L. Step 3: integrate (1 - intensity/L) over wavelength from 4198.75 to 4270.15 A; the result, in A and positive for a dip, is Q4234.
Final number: 6.1 A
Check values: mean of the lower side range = 9.8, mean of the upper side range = 9.98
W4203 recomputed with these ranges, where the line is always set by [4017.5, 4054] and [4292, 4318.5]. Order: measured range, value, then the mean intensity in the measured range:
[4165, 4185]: 0.8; 9.27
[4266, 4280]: 0.9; 9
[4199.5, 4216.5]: 1.0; 9.05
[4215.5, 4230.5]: 0.7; 9.2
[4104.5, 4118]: -0.6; 10.1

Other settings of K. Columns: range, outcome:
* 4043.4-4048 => 9.72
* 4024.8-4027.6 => 9.67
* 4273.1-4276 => 8.88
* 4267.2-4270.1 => 9.15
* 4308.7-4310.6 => 9.76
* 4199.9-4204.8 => 8.91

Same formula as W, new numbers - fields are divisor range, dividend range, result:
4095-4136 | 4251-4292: 0.92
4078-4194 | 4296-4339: 1.04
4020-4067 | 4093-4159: 1.01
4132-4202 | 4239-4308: 0.98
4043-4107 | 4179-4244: 0.91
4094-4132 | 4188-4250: 0.91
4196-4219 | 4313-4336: 1.13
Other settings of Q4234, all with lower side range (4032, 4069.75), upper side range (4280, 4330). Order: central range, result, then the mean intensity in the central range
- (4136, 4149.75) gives 0.3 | 9.45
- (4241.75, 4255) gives 0.9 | 8.98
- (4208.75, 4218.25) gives 0.5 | 9.17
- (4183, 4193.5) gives 0.6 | 9.15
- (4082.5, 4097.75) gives -0.7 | 10.2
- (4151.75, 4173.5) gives 0.7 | 9.35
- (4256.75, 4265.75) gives 0.5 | 9.1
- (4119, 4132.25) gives -0.1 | 9.72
